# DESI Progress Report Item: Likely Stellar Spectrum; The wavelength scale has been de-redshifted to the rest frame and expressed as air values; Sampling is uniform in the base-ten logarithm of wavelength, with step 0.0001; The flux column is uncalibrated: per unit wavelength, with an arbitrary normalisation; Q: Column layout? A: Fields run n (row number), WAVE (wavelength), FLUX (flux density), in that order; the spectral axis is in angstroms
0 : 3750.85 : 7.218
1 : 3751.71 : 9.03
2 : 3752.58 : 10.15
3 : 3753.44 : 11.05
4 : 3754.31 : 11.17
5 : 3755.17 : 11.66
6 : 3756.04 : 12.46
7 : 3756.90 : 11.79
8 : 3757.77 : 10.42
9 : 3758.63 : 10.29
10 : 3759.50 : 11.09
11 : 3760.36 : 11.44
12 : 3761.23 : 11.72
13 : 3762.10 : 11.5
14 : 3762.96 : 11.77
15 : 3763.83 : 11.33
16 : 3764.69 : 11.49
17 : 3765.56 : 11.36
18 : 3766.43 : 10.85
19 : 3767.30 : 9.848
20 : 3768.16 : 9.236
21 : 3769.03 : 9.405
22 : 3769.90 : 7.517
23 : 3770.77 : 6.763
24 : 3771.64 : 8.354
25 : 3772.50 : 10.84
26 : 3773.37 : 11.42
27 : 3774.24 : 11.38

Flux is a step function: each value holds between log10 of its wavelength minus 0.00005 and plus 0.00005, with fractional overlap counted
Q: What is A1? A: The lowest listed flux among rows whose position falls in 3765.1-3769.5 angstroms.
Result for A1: 9.236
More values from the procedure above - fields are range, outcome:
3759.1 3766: 11.09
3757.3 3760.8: 10.29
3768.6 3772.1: 6.763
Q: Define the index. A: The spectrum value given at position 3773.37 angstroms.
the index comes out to 11.42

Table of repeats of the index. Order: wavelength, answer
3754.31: 11.17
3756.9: 11.79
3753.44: 11.05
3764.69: 11.49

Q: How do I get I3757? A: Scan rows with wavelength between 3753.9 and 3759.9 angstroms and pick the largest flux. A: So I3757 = 12.46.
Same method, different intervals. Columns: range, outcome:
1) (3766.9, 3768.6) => 9.848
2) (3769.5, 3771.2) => 7.517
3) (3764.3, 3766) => 11.49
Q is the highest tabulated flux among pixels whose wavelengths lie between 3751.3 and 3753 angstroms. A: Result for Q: 10.15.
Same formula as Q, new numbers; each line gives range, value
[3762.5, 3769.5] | 11.77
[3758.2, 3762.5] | 11.72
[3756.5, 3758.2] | 11.79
